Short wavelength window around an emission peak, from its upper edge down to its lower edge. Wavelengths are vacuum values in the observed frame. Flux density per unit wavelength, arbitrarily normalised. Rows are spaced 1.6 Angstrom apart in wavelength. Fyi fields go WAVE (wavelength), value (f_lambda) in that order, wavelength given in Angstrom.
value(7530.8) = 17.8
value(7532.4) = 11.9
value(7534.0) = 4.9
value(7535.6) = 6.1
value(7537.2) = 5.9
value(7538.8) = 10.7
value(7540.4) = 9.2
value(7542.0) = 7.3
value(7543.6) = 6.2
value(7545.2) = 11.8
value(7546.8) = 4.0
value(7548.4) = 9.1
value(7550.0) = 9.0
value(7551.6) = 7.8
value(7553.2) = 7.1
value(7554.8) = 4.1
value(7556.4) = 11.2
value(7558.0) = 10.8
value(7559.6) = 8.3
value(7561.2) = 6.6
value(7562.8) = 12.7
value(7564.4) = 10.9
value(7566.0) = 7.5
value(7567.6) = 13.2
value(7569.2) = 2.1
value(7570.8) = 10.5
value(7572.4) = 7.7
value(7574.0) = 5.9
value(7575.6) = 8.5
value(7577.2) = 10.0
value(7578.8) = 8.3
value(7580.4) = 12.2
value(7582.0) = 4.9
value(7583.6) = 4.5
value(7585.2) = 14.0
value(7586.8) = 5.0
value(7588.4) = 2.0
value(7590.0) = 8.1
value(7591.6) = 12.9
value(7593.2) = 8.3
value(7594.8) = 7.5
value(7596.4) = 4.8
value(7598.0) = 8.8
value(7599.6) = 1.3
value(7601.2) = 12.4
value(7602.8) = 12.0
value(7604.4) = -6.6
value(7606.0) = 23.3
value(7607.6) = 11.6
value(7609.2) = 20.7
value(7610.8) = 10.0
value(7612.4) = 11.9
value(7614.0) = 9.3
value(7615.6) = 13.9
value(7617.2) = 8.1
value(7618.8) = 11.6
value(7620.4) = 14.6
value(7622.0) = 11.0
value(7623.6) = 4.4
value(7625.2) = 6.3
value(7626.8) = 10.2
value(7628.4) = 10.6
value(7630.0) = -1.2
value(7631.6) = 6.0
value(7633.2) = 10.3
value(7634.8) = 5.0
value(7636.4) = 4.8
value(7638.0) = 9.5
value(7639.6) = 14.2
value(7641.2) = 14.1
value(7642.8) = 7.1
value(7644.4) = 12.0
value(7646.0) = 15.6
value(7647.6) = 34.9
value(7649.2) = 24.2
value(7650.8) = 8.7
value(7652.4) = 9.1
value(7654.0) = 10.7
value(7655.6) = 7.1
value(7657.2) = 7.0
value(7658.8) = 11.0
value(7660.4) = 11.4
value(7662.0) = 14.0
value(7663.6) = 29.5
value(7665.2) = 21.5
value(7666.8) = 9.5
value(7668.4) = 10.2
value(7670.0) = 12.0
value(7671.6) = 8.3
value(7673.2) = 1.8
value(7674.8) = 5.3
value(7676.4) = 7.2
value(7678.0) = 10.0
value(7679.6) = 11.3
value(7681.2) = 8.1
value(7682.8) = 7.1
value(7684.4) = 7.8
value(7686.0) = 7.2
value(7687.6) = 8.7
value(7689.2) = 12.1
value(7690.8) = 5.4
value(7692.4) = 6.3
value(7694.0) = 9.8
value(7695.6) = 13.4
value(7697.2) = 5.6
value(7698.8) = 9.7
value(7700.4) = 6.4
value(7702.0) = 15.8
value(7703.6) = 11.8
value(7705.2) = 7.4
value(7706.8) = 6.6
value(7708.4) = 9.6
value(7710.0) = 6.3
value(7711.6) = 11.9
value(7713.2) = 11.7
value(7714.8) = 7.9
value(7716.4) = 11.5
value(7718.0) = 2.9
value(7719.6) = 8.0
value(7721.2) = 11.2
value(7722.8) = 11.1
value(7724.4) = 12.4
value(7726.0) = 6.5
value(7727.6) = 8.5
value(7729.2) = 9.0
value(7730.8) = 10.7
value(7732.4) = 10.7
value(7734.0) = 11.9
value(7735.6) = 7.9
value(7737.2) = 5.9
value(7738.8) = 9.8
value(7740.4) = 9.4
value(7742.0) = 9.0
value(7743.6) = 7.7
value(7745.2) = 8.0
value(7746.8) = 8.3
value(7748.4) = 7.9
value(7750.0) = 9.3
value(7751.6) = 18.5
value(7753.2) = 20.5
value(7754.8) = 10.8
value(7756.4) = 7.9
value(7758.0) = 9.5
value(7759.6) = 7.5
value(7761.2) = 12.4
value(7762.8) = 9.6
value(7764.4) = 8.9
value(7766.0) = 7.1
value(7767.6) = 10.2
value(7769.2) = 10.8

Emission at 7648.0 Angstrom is [S II] 6716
